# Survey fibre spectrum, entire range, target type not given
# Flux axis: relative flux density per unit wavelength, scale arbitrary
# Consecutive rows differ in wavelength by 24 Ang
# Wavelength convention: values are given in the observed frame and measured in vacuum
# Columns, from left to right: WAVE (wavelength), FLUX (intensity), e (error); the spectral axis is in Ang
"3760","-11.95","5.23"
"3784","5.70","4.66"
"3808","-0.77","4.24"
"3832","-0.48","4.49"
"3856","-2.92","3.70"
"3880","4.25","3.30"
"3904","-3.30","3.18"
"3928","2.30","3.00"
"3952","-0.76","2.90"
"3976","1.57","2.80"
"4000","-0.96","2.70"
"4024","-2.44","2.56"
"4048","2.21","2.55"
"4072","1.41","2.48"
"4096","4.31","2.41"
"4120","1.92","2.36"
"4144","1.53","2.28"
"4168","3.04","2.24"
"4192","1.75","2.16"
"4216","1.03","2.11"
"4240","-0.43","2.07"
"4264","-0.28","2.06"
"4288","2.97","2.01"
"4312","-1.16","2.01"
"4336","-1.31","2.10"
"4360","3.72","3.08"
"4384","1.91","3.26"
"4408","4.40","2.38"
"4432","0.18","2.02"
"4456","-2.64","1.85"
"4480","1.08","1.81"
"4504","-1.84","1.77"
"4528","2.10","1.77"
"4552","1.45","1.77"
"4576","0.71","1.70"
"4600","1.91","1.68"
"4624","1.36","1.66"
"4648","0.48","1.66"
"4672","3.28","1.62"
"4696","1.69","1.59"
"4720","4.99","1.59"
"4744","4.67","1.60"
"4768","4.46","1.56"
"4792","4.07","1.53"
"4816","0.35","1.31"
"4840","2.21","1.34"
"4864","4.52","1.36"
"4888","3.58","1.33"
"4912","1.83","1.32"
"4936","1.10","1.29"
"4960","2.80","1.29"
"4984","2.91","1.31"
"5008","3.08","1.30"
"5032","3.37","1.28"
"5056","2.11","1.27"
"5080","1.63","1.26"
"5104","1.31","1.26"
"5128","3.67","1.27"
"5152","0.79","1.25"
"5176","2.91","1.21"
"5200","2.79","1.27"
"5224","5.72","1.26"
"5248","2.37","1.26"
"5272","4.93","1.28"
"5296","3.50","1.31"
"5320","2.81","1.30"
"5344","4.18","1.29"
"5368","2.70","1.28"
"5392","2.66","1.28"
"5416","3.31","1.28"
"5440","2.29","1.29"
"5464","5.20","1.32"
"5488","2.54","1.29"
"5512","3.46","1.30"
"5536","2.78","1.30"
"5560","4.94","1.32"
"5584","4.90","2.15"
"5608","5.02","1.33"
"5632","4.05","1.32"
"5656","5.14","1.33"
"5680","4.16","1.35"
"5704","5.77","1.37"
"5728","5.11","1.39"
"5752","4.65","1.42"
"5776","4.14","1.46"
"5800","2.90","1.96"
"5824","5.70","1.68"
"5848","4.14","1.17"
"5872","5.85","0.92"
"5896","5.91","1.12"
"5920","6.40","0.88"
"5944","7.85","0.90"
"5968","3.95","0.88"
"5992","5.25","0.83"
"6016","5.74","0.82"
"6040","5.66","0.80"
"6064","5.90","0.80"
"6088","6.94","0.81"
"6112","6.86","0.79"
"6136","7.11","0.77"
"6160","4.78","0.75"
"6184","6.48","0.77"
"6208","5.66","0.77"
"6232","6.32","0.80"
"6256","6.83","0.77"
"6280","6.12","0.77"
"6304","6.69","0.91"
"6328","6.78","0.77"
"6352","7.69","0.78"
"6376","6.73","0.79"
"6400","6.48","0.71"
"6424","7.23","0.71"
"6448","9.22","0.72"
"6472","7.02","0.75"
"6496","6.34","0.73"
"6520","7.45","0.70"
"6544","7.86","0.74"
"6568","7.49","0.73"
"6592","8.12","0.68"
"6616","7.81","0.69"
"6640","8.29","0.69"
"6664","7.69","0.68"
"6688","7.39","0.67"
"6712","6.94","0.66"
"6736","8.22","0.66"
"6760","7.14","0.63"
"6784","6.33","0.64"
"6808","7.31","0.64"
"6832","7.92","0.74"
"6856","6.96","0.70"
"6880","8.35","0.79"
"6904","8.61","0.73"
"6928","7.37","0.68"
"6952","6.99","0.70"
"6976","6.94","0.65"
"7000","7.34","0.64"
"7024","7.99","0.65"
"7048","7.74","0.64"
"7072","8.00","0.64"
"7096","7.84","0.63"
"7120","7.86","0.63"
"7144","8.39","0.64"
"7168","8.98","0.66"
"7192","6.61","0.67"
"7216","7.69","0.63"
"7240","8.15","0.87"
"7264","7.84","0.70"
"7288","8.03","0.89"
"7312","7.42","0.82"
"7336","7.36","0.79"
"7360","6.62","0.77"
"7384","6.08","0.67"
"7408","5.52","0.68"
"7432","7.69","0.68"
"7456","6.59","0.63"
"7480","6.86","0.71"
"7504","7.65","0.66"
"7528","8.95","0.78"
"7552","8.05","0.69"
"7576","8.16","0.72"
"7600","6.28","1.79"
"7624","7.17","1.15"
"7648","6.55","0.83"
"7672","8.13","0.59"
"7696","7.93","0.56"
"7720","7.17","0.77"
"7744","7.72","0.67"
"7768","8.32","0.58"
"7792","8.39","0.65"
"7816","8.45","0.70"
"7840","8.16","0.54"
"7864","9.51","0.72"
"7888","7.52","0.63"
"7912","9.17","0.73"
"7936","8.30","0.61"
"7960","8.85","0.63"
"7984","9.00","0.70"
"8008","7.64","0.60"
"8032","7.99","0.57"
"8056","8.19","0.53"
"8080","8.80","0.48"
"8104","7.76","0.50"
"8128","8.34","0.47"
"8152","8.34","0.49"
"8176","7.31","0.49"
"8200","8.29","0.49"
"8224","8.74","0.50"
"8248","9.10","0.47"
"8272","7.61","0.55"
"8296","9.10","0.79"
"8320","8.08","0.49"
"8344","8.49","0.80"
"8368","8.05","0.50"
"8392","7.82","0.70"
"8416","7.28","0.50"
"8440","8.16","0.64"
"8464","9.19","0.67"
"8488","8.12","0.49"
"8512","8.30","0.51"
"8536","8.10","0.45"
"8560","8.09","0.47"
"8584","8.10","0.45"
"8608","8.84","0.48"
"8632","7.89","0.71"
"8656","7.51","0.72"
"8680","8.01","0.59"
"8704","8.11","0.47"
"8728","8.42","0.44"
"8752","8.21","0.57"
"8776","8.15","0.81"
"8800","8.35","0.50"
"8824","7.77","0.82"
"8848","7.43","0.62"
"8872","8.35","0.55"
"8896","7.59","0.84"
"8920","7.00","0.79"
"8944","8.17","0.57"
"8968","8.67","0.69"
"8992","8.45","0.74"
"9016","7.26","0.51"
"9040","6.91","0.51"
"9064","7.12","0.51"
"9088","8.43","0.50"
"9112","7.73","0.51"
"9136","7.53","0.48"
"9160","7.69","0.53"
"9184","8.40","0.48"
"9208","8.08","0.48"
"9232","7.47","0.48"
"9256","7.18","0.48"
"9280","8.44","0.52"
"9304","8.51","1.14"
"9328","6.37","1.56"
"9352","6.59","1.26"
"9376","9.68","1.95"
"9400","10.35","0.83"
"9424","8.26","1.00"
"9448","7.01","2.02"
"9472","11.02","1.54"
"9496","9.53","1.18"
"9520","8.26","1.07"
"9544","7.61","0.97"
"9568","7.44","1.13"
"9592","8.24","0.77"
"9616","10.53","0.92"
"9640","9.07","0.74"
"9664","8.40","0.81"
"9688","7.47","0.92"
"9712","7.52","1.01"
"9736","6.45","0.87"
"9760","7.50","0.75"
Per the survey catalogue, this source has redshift 0.432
